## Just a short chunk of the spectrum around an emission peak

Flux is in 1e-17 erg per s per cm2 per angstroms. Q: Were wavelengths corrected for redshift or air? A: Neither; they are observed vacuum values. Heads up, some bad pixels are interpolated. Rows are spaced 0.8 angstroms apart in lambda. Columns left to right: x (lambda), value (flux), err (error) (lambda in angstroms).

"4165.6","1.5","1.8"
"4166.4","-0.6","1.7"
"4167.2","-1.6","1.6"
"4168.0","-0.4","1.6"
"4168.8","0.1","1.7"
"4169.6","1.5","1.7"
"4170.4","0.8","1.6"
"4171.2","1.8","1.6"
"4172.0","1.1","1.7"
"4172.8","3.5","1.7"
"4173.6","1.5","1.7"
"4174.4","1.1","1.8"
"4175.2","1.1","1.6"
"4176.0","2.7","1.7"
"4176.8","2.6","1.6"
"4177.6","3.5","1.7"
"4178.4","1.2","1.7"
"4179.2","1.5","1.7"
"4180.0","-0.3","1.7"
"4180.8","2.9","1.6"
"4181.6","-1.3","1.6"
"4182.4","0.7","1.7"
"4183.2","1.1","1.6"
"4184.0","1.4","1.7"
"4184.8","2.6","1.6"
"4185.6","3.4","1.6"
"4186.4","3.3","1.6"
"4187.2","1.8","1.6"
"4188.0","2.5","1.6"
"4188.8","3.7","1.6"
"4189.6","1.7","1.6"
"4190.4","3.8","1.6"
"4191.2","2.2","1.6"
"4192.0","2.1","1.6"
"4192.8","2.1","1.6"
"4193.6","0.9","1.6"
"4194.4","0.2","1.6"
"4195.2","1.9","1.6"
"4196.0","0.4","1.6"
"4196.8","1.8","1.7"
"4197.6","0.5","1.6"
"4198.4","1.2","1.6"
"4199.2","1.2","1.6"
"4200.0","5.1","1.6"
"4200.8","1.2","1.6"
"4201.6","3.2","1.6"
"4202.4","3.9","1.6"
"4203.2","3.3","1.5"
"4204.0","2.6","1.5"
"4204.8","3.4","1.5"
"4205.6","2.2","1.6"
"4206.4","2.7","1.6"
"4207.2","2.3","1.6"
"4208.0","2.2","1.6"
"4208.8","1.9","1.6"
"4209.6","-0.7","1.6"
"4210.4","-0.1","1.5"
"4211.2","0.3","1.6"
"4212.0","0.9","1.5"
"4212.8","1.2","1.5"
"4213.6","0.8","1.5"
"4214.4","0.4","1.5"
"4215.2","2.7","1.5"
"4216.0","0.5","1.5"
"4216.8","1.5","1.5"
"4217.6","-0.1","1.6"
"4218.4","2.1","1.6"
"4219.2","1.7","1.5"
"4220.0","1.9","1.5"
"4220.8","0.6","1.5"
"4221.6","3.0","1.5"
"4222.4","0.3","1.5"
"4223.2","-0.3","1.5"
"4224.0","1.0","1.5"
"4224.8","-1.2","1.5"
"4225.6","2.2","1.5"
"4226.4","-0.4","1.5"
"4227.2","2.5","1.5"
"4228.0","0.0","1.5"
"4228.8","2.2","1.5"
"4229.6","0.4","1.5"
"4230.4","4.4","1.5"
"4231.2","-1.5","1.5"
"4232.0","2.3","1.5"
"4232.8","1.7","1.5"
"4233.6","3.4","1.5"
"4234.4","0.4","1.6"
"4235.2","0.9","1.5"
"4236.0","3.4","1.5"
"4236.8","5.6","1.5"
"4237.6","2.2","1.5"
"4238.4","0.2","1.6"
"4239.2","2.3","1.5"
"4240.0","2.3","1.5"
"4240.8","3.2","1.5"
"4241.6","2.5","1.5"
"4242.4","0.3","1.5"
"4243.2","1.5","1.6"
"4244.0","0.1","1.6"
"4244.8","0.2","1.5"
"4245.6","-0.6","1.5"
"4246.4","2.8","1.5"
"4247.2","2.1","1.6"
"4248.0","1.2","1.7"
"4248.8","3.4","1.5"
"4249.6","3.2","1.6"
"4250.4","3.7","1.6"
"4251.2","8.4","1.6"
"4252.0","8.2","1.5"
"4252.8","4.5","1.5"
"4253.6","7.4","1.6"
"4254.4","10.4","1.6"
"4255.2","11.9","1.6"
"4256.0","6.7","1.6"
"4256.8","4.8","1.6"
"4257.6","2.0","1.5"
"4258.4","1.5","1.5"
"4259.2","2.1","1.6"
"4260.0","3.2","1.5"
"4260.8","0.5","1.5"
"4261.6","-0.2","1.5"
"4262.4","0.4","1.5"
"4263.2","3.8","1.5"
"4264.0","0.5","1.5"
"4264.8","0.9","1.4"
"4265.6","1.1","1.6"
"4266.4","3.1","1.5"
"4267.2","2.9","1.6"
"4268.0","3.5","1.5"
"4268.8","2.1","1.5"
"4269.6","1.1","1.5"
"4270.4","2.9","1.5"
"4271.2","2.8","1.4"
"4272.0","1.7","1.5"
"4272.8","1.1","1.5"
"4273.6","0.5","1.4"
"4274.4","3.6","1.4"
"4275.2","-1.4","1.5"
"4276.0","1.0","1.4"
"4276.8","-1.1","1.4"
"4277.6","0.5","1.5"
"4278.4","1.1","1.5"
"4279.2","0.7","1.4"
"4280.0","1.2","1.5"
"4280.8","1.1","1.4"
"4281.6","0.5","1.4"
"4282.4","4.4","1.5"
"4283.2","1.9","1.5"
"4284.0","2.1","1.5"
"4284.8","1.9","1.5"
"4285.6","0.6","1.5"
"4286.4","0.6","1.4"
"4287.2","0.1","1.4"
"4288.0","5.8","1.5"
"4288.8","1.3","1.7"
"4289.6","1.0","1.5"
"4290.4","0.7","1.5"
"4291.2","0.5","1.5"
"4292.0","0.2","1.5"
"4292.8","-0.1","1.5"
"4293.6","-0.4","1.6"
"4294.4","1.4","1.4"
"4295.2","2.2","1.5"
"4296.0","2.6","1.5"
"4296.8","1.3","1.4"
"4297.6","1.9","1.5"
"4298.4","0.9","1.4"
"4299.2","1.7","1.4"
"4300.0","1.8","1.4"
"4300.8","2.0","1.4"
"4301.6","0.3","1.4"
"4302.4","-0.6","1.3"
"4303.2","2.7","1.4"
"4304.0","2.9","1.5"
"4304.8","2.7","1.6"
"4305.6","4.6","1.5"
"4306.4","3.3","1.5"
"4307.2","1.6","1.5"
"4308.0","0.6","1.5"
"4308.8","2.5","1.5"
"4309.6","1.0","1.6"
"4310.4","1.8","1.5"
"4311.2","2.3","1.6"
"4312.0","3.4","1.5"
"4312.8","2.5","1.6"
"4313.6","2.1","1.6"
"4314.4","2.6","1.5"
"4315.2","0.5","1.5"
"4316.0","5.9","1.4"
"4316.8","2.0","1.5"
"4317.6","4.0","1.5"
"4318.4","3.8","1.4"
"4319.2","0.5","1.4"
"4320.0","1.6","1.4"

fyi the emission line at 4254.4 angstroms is [O II] 3727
